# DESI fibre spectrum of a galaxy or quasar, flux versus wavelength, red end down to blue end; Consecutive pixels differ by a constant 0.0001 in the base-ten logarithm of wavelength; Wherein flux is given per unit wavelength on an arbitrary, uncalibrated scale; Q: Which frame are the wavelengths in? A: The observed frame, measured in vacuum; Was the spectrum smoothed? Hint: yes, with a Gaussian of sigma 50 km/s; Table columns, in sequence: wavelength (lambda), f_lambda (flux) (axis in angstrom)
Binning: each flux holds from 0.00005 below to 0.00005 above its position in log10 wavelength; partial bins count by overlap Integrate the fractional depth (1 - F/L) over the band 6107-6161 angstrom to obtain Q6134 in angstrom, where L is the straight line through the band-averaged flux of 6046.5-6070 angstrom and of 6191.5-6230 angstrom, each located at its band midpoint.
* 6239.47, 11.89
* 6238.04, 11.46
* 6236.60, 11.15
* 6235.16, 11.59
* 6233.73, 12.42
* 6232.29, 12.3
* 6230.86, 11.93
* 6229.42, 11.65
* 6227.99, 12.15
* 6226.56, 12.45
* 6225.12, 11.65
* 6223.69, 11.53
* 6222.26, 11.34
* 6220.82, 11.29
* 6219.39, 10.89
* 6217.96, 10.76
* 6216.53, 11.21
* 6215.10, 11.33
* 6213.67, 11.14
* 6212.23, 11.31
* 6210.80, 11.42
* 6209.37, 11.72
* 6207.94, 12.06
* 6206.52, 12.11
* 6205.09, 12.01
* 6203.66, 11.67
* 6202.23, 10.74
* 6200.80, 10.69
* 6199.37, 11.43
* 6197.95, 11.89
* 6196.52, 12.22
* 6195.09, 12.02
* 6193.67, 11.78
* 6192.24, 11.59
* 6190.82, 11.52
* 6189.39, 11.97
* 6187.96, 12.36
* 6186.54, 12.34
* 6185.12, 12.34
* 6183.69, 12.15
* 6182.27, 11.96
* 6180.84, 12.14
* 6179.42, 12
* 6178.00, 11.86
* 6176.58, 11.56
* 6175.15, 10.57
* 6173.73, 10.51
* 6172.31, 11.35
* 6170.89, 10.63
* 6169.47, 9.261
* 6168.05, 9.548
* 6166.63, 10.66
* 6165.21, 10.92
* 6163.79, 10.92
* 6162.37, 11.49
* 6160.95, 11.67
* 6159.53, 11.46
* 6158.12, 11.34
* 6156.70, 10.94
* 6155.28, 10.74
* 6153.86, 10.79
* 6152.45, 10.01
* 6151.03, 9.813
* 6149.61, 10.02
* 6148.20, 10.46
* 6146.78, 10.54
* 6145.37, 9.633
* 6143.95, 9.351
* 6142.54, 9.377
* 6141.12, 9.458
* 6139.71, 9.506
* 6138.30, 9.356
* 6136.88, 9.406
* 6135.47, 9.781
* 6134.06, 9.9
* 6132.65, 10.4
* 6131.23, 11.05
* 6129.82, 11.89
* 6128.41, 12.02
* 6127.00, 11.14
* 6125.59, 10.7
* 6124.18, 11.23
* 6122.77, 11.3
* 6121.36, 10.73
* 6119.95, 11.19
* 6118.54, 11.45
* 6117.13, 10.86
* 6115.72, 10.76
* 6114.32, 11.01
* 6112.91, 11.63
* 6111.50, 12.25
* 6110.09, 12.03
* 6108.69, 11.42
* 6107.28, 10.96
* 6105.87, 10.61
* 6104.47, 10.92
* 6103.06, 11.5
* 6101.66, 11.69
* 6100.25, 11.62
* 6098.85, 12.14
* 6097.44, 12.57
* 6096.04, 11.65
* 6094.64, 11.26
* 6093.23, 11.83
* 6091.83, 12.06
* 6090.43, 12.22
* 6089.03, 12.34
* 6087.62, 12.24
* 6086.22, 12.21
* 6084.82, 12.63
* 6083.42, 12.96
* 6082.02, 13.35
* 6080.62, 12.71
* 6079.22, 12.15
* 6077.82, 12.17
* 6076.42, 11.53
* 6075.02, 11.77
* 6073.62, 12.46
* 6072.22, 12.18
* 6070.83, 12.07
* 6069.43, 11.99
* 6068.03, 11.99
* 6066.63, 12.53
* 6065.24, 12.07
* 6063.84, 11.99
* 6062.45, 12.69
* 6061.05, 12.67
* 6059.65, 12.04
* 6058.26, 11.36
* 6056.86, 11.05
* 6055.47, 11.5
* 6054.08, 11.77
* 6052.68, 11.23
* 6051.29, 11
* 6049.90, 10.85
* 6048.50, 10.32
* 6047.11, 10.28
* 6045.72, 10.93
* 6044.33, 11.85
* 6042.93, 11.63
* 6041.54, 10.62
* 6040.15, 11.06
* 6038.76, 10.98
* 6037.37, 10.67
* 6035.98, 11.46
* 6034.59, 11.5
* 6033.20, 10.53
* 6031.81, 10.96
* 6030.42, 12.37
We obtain 4.2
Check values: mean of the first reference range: 11.6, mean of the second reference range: 11.6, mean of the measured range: 10.7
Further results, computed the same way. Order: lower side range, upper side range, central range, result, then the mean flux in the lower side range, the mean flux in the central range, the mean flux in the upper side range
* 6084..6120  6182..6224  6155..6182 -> 1.4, 11.7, 11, 11.6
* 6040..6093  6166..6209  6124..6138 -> 1.2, 11.9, 10.7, 11.5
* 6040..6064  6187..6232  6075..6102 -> -1.7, 11.4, 12.2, 11.6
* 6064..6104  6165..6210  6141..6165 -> 2.5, 12.1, 10.5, 11.5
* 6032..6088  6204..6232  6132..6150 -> 2.9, 11.7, 9.78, 11.6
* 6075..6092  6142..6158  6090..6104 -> 0.1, 12.4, 11.8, 10.2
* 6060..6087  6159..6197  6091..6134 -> 2.2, 12.3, 11.4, 11.4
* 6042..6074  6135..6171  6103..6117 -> -0.5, 11.7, 11.3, 10.3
